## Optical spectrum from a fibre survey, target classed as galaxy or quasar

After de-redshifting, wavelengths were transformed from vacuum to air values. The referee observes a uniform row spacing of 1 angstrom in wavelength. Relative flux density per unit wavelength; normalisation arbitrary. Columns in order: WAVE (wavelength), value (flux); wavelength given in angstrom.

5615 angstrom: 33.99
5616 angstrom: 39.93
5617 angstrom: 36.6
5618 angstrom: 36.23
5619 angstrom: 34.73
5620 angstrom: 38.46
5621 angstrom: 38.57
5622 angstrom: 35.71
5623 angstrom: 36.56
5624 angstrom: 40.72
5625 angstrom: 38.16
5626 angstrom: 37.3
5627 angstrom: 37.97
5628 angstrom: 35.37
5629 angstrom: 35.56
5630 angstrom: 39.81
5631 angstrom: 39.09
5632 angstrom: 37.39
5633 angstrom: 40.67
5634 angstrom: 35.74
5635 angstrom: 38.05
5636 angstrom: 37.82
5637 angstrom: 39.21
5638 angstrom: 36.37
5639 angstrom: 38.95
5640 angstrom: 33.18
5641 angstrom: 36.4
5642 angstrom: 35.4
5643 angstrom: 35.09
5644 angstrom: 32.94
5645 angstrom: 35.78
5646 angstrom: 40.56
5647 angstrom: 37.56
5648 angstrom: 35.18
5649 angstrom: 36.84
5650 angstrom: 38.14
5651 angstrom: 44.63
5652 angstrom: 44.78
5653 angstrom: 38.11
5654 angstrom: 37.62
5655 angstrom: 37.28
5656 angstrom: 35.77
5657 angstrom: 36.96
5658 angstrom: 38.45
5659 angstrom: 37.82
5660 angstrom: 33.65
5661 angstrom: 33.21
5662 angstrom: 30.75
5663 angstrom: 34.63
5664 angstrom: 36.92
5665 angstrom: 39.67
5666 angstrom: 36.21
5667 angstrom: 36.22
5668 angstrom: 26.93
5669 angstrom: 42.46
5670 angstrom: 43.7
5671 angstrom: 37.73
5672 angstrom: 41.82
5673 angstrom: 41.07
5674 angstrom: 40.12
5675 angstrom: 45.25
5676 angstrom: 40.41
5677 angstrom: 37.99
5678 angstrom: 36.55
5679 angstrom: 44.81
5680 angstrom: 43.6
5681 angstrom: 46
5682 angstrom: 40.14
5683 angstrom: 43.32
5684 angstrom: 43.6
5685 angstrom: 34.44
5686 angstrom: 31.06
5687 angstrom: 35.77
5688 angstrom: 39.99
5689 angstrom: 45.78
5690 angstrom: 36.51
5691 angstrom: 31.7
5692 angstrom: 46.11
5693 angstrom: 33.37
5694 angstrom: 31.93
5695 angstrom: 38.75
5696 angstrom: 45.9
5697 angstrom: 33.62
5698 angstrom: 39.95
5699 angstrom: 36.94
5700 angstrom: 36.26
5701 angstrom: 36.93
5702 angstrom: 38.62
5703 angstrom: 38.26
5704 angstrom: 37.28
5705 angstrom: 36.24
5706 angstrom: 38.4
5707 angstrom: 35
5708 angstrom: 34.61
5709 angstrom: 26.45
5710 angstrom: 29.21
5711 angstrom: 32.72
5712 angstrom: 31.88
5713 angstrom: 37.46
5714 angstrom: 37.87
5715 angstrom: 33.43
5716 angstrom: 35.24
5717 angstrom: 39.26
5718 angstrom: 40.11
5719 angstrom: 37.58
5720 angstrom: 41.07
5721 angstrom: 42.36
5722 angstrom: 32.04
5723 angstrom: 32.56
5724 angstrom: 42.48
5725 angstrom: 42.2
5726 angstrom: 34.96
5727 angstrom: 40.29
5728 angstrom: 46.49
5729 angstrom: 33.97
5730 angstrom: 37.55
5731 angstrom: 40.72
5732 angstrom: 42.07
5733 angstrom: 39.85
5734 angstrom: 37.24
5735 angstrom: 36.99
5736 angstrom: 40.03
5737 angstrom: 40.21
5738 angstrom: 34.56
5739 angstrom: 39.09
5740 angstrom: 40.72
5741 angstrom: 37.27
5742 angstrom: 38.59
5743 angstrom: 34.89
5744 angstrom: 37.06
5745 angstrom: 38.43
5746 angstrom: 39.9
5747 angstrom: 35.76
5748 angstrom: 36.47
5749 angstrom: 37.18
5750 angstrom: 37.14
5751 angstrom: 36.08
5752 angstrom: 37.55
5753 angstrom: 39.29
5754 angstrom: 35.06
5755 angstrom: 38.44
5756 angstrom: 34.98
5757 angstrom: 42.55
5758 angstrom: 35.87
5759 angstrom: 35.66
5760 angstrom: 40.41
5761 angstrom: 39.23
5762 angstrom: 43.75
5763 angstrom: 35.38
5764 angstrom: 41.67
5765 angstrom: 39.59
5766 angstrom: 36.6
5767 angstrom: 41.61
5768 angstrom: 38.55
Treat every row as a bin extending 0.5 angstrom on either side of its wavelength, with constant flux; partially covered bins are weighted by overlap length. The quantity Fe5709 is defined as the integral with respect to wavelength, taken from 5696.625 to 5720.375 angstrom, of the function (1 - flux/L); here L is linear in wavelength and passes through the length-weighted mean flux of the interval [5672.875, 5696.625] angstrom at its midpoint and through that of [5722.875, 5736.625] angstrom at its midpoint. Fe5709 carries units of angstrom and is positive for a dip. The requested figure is 2.1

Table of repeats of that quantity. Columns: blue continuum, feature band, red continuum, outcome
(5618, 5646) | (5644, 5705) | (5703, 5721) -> -3.2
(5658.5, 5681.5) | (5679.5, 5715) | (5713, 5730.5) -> 1.0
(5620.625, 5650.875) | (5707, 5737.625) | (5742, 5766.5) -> 0.4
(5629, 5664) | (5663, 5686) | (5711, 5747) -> -1.3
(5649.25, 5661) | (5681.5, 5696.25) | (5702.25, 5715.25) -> -1.0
